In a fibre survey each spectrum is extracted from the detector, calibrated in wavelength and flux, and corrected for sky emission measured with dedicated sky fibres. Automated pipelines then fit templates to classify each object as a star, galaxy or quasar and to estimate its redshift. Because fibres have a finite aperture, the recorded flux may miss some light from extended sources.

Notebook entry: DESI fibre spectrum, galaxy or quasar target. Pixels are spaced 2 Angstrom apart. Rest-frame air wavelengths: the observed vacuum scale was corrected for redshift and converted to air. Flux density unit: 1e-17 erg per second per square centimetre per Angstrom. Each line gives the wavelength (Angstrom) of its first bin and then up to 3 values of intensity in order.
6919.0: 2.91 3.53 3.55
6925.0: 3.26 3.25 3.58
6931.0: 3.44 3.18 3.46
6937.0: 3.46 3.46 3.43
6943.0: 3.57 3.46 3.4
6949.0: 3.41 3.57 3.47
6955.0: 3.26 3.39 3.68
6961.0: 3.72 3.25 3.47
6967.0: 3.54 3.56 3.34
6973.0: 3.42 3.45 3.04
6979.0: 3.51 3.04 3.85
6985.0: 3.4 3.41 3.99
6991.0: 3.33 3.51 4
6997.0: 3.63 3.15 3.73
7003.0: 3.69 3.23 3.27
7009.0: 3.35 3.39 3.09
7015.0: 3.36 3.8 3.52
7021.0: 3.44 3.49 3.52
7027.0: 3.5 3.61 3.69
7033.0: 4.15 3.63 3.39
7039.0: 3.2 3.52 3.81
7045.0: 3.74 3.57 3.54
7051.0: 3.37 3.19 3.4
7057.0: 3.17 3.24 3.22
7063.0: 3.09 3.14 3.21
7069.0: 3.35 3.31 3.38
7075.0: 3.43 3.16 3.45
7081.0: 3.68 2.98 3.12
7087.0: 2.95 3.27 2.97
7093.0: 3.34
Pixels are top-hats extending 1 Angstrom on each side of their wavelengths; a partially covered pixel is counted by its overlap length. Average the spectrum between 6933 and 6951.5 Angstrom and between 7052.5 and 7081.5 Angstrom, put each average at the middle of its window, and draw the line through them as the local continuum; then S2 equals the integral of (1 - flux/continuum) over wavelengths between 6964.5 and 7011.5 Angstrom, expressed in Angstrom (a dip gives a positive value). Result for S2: -1.11 Angstrom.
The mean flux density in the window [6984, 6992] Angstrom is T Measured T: 3.53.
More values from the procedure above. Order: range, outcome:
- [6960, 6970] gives 3.51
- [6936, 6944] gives 3.48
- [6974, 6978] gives 3.25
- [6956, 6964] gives 3.51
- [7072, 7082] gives 3.42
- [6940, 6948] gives 3.46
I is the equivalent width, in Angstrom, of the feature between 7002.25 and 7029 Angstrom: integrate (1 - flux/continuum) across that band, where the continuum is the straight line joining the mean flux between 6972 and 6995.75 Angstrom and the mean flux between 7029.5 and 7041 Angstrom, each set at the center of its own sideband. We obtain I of 0.9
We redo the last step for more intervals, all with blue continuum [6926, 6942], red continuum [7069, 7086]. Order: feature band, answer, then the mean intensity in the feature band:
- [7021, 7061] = -2.0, 3.5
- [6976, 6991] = -0.3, 3.45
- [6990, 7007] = -0.8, 3.52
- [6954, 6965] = -0.2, 3.46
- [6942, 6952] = -0.2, 3.48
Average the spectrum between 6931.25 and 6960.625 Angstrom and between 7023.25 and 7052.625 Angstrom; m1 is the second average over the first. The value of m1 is 1.0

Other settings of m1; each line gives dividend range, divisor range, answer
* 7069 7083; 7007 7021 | 0.99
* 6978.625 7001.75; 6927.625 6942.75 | 1.03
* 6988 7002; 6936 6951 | 1.05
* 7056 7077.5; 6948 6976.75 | 0.94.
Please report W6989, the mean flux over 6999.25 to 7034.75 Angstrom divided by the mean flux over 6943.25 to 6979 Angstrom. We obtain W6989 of 1.02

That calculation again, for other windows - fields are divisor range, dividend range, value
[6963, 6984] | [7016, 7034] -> 1.06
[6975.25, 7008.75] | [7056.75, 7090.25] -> 0.93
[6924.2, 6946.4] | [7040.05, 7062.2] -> 1.00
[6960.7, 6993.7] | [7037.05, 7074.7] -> 0.97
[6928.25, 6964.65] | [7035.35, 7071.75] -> 0.97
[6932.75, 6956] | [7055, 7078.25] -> 0.95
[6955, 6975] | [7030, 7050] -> 1.04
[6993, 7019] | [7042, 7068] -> 0.97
